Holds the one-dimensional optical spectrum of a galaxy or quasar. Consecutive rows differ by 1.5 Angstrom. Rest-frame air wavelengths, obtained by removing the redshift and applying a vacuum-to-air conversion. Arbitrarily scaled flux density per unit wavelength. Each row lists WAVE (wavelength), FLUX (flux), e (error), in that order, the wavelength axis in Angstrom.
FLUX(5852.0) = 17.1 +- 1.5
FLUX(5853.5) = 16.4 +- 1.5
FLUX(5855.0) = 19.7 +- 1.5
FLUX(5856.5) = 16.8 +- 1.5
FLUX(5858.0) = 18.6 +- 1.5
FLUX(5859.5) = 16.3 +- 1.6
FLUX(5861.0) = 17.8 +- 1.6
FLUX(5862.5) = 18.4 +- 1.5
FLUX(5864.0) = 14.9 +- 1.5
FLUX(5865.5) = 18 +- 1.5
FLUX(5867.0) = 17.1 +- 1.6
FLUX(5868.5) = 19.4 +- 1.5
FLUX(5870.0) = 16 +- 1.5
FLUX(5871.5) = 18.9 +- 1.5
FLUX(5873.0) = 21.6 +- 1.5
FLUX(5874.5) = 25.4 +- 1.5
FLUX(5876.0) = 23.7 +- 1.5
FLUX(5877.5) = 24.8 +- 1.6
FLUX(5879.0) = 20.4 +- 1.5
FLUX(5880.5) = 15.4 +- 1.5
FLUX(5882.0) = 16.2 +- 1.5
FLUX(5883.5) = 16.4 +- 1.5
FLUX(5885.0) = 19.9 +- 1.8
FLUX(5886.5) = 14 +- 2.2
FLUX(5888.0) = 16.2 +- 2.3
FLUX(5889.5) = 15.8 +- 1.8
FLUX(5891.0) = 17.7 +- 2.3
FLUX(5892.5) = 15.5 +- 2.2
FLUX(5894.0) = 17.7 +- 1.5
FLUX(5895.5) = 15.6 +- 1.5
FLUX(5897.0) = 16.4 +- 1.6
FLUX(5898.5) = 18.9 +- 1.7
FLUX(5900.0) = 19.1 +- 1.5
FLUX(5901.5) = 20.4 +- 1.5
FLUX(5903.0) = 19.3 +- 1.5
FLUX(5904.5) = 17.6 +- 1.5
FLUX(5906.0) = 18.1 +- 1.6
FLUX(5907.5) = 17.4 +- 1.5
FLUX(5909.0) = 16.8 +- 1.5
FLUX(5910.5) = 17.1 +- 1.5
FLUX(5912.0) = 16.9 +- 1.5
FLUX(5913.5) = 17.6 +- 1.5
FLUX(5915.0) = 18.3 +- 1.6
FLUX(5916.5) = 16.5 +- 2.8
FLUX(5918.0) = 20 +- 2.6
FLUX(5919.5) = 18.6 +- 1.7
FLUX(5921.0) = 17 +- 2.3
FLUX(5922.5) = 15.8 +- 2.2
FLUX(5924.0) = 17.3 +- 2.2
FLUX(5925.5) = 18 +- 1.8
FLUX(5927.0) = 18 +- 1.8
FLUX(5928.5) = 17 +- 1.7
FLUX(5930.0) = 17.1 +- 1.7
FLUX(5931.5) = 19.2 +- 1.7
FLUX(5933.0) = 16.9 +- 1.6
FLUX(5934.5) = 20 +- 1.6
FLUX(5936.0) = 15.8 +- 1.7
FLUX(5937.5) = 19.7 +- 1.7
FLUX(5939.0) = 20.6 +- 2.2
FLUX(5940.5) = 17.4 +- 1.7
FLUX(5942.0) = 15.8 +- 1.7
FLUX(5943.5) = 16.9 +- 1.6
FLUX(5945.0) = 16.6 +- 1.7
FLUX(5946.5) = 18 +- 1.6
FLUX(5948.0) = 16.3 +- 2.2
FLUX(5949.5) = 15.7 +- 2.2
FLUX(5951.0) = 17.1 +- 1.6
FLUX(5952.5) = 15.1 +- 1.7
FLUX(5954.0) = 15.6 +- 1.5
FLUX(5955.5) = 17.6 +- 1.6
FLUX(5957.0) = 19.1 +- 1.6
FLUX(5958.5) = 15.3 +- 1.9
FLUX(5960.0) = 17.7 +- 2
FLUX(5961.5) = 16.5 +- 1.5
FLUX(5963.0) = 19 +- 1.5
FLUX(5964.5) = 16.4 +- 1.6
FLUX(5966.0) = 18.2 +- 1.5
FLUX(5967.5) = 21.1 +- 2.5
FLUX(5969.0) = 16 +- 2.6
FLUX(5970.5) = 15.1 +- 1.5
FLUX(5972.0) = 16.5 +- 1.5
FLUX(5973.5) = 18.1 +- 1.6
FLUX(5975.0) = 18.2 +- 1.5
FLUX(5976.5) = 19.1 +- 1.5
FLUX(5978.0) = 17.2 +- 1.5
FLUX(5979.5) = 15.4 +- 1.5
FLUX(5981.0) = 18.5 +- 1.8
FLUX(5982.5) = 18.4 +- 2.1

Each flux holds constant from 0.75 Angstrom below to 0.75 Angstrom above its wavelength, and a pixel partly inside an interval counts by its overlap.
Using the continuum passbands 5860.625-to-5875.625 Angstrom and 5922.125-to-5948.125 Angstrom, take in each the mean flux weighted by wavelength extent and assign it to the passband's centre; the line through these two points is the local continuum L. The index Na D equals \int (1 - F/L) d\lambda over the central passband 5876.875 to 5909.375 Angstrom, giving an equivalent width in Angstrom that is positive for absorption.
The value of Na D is 1.3 Angstrom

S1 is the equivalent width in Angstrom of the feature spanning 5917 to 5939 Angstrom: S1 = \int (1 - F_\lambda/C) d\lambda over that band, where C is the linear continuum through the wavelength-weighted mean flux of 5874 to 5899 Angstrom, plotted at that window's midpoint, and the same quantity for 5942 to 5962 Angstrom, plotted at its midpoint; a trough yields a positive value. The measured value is -0.9 Angstrom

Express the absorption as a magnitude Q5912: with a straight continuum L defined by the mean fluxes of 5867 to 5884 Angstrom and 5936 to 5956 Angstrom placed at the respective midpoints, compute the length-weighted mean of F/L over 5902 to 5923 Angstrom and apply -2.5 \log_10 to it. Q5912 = 0.04 mag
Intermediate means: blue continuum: 19.8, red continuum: 17.1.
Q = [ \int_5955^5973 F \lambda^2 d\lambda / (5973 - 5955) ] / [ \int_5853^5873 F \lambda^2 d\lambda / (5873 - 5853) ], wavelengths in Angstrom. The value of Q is 1.0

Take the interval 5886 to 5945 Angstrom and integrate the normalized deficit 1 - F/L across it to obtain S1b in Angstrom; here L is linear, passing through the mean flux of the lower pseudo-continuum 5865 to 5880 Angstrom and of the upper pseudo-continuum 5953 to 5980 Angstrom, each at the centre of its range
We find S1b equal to 4.6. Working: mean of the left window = 20.5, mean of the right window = 17.3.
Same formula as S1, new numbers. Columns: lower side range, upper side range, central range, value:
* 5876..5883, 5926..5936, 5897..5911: 0.41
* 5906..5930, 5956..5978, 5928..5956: 0.40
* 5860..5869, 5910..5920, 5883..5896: 0.83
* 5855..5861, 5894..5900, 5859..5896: -1.45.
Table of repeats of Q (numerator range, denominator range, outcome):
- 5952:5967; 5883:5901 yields 1.03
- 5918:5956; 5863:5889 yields 0.95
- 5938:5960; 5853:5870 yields 1.00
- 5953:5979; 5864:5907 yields 0.98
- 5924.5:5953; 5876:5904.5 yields 0.99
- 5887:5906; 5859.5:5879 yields 0.90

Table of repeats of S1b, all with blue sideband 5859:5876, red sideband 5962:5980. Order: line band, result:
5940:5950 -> 0.7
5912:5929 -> 0.5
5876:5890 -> 0.4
